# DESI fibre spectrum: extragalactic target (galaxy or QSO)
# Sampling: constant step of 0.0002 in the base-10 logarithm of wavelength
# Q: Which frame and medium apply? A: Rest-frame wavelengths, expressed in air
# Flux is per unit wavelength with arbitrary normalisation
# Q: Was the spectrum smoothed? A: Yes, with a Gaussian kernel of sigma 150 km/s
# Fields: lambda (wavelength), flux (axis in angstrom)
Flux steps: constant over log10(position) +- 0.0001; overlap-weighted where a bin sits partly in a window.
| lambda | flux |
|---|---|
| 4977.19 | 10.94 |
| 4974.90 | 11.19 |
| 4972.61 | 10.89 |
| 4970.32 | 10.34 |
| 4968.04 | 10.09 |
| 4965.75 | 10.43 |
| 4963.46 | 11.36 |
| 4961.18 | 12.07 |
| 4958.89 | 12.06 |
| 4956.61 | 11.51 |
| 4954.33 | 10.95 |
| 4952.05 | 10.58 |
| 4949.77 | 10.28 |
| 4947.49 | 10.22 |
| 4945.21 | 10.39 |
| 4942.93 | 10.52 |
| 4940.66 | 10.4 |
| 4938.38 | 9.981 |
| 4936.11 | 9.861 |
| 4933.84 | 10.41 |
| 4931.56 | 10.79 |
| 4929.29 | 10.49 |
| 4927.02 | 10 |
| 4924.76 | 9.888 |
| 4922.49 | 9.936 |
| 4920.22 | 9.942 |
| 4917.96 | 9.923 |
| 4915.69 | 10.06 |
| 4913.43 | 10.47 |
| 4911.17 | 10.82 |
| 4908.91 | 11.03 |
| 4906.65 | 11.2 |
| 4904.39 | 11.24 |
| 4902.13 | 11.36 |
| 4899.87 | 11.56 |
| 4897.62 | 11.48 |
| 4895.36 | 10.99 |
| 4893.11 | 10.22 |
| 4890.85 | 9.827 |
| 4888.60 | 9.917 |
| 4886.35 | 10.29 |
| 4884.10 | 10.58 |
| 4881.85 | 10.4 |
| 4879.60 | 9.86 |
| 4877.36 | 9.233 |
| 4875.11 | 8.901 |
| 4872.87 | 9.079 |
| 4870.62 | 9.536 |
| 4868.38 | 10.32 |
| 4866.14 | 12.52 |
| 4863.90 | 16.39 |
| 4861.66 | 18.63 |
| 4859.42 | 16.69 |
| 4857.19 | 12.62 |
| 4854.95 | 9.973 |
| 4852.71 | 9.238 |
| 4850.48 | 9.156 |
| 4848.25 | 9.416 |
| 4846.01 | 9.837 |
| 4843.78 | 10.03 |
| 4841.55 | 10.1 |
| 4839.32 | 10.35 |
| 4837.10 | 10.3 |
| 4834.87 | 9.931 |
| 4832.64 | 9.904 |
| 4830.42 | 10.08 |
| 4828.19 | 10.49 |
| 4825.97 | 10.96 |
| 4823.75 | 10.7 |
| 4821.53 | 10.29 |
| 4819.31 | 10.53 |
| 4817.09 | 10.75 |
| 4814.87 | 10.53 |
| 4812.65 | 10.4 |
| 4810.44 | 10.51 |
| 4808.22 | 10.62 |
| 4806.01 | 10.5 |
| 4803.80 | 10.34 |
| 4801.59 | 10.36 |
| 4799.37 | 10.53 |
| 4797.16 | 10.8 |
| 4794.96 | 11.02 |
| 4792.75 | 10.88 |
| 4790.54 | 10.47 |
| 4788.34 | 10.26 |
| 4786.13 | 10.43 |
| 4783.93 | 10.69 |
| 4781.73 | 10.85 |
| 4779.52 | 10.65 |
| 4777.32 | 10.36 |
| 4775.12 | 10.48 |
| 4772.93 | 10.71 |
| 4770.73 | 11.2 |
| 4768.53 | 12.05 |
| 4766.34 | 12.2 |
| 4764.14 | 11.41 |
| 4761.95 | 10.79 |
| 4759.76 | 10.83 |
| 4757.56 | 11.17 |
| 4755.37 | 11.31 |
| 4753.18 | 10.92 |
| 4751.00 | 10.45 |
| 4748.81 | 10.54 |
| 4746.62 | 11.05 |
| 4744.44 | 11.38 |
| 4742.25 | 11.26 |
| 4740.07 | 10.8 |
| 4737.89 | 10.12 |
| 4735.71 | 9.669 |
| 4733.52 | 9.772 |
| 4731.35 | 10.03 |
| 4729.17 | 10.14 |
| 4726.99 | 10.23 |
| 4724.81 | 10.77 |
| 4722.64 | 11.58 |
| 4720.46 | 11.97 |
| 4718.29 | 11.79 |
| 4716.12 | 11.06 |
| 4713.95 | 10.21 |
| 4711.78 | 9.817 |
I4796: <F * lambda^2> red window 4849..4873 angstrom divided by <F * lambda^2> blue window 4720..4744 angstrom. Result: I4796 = 1.23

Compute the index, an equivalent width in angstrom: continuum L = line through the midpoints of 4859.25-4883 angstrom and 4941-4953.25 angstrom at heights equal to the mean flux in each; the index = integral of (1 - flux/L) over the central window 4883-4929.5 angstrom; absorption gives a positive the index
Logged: 2.5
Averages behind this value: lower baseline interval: 11.8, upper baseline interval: 10.4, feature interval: 10.5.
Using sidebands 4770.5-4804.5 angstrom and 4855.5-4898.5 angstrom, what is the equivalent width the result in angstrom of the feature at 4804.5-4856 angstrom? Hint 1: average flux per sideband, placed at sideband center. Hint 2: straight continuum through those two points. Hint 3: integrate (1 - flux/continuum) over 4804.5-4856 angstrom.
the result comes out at 3.7 angstrom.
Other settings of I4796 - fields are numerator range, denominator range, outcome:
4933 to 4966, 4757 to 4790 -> 1.06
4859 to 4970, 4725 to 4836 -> 1.08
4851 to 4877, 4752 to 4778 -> 1.12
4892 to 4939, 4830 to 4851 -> 1.10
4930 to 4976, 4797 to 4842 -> 1.09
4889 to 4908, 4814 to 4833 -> 1.08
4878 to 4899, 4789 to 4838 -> 1.02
